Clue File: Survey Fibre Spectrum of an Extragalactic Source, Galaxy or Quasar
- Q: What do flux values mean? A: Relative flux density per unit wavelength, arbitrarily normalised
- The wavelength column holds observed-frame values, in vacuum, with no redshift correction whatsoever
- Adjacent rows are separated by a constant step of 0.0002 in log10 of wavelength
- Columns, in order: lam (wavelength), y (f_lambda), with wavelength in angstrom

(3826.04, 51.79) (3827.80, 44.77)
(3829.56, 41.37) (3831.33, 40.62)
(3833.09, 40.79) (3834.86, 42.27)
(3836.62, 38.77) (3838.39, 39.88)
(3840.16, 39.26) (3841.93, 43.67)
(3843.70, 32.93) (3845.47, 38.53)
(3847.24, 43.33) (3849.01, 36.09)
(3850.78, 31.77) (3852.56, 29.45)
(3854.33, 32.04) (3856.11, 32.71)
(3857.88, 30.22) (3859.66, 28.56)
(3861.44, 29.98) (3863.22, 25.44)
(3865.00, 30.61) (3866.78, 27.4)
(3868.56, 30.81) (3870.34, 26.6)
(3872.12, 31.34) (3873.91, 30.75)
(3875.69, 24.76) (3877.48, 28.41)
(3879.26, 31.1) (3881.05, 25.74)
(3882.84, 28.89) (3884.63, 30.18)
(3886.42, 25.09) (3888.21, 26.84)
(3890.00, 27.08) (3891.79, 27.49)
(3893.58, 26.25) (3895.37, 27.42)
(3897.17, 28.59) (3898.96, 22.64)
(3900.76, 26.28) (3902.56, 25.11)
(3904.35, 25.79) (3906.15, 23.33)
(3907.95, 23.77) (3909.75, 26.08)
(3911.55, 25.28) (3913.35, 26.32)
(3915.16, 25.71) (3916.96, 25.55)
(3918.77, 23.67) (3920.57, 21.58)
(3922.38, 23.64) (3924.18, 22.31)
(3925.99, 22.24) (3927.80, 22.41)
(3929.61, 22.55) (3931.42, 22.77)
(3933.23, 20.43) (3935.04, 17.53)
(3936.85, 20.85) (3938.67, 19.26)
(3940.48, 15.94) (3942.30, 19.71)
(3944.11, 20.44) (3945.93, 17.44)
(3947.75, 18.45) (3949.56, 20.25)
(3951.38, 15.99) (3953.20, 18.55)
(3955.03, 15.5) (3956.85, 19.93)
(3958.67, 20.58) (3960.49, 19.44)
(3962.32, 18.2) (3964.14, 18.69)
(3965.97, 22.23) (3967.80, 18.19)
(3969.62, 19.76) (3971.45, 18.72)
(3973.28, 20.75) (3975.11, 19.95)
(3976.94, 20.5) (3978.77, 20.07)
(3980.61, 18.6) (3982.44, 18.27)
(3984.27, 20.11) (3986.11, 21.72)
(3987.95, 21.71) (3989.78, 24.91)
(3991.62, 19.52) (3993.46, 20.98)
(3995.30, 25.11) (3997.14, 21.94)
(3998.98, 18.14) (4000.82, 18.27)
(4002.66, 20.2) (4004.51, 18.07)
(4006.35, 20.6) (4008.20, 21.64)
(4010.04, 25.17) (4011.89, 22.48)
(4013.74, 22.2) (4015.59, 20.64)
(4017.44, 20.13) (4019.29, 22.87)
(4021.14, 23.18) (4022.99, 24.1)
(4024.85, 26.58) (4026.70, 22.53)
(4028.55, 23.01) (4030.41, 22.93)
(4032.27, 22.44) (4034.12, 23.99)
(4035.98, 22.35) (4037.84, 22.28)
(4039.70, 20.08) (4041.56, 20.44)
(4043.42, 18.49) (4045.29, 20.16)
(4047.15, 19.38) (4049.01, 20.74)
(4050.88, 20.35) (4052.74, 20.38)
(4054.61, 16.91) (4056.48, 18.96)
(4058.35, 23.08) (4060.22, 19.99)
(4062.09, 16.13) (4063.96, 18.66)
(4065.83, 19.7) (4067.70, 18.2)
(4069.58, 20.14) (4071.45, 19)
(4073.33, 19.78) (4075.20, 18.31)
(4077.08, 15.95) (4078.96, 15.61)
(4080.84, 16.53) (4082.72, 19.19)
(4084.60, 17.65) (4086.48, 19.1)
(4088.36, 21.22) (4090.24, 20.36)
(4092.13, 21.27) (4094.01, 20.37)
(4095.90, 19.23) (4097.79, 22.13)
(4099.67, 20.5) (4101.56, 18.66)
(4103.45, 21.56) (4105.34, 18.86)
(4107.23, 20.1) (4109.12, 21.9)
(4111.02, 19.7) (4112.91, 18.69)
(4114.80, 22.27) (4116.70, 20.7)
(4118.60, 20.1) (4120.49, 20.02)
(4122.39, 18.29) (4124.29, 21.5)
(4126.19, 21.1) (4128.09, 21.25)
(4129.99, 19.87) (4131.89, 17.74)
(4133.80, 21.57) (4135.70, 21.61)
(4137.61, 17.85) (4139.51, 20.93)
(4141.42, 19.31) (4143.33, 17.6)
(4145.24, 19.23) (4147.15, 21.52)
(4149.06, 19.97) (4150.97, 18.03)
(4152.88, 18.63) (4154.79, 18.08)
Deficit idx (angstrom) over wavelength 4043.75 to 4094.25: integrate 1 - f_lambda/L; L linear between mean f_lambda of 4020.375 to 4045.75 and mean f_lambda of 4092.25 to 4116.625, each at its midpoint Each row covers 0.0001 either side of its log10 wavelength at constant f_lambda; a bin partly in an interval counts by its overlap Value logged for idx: 5.3 angstrom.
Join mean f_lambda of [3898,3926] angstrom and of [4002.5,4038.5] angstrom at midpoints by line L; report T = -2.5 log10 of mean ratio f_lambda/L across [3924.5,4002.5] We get 0.18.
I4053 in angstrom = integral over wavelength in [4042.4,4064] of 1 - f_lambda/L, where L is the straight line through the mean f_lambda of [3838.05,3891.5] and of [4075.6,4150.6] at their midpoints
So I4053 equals 2.9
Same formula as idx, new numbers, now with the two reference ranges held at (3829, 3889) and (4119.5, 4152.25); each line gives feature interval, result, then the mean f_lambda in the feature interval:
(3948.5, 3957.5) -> 3.29 angstrom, 18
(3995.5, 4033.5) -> 5.27 angstrom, 21.9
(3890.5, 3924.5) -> 5.97 angstrom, 25.2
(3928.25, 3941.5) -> 4.19 angstrom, 20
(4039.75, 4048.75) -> 1.63 angstrom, 19.8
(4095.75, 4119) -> 0.86 angstrom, 20.4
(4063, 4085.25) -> 4.40 angstrom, 18.2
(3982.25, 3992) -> 1.98 angstrom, 21.3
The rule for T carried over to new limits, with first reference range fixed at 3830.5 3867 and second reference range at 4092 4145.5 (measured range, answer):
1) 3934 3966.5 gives 0.49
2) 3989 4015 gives 0.24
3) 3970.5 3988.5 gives 0.36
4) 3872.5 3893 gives 0.19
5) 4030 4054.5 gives 0.17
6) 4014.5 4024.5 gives 0.14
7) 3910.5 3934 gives 0.30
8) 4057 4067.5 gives 0.20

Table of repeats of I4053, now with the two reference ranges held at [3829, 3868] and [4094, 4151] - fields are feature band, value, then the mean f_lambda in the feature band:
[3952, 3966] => 4.90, 18.9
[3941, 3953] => 4.49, 18.6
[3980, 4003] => 5.49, 20.8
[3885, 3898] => 2.26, 27.1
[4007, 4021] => 2.08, 22.2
